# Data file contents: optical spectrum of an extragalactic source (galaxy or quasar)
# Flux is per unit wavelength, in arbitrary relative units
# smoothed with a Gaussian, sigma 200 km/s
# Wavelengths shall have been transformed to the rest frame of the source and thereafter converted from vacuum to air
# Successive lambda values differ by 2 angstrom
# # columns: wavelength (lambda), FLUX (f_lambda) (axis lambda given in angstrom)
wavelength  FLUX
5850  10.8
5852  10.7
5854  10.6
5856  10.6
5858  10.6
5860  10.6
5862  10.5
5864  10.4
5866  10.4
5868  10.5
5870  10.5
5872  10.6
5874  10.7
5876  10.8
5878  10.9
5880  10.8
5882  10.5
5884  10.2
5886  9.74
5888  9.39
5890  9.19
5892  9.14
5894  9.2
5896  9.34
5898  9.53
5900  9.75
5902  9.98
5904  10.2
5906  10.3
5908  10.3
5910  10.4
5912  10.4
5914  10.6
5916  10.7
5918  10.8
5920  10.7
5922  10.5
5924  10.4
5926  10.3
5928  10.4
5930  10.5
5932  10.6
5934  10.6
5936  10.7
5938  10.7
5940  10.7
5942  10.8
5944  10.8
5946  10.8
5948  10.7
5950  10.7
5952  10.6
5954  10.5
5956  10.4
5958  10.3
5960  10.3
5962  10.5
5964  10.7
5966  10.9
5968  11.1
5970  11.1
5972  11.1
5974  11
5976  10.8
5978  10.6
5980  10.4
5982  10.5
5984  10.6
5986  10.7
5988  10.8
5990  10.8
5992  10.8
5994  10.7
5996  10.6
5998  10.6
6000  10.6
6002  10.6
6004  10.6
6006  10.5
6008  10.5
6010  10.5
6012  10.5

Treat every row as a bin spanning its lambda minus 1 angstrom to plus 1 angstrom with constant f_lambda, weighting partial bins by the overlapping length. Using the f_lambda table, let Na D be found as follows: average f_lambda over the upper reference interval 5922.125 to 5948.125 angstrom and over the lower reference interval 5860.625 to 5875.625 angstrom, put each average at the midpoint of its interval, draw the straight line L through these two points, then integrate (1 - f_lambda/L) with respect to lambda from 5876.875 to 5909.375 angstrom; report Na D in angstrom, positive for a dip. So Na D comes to 2.0 angstrom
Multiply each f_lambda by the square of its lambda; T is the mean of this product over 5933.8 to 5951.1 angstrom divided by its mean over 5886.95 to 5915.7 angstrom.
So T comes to 1.1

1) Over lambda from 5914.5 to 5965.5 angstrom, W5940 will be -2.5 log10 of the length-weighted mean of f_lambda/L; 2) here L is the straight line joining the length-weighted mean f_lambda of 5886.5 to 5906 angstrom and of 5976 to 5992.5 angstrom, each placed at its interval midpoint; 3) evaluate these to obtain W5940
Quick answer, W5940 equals -0.05 mag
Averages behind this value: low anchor 9.57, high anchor 10.7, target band 10.6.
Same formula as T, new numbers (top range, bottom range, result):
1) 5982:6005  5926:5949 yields 1.02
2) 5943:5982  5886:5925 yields 1.09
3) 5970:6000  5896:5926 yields 1.07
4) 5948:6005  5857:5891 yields 1.07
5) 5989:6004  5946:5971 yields 1.01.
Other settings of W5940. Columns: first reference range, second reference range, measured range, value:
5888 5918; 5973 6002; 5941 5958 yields -0.03 mag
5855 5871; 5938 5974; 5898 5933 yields 0.03 mag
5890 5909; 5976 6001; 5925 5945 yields -0.05 mag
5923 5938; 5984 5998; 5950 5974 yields -0.01 mag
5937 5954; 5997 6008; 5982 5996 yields -0.01 mag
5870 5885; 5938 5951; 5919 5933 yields 0.02 mag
